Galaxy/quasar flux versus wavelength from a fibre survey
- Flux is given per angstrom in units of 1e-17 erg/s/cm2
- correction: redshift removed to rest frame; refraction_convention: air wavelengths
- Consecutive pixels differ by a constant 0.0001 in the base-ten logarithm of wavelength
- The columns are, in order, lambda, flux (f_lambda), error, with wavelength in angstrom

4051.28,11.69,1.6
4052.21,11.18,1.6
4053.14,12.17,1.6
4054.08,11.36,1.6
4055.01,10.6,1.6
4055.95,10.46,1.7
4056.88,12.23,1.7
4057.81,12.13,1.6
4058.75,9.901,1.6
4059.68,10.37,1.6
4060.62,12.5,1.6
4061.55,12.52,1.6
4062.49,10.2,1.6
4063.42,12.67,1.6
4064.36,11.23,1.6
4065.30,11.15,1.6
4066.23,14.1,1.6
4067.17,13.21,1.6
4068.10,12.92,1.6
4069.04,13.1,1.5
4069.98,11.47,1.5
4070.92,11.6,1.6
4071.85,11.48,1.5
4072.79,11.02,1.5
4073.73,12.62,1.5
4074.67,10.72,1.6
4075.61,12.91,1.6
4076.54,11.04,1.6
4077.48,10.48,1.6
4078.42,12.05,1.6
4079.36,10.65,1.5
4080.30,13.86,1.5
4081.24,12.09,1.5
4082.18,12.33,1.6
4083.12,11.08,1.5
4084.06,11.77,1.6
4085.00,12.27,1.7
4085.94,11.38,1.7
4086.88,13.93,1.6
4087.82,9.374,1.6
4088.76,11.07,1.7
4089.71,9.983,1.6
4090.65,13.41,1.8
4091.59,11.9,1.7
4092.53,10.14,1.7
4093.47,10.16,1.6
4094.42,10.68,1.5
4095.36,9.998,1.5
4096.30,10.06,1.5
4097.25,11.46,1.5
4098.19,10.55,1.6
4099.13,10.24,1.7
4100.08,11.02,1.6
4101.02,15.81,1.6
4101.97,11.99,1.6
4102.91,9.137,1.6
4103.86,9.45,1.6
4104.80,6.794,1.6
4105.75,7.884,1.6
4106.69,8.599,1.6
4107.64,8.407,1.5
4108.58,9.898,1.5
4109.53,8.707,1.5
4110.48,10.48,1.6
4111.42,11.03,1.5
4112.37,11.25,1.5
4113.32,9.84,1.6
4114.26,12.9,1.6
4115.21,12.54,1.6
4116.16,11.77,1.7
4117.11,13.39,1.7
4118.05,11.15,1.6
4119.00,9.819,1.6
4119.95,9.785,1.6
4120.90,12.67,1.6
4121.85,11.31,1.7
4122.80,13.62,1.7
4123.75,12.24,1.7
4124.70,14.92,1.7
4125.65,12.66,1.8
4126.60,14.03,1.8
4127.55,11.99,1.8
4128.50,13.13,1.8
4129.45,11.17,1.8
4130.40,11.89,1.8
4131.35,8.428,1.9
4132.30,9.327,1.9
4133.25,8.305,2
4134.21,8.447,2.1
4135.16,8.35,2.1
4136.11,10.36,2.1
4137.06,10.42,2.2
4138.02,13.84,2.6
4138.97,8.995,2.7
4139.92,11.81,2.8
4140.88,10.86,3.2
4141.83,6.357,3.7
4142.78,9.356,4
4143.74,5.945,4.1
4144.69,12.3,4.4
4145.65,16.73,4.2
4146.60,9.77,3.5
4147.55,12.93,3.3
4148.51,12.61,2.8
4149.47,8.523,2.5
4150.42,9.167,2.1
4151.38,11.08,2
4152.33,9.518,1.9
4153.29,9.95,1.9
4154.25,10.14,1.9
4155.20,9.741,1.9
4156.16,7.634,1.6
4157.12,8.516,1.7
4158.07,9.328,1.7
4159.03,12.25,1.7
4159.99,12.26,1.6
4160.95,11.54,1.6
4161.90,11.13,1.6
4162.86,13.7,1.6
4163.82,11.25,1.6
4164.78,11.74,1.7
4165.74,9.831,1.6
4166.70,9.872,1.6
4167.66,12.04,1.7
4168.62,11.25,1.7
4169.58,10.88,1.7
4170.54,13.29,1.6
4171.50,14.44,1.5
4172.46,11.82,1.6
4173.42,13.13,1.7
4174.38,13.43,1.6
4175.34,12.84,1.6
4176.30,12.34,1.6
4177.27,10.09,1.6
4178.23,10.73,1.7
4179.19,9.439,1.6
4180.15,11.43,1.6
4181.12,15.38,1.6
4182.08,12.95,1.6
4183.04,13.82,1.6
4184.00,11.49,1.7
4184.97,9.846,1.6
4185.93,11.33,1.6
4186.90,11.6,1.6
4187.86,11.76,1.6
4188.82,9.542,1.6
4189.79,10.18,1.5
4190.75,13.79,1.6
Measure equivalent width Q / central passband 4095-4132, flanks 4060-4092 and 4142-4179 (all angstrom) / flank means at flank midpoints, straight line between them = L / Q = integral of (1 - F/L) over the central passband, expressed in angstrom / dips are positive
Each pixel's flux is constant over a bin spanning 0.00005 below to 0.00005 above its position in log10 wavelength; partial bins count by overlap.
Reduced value 1.4 angstrom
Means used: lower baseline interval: 11.9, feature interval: 11.1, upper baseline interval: 11.1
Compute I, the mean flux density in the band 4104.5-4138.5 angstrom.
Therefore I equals 10.9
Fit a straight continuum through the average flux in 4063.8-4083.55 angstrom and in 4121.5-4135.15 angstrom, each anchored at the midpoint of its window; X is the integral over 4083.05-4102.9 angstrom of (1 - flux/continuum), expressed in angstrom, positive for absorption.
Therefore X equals 0.79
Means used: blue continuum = 12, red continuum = 11.4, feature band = 11.3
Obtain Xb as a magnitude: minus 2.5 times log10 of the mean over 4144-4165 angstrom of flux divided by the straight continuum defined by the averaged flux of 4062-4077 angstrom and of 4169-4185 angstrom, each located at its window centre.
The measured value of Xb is 0.12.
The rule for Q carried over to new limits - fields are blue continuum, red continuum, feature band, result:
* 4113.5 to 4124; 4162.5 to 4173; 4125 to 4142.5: 1.84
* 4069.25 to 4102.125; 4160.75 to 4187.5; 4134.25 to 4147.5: 1.51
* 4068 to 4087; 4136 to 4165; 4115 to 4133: -1.21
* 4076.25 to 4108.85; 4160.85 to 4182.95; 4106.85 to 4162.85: 3.17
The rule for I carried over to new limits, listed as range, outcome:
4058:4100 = 11.5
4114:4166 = 11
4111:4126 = 11.9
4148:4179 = 11.1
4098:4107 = 10.2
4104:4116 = 9.9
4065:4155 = 11.1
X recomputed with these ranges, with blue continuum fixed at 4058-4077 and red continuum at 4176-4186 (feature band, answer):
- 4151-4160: 1.40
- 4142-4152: 0.91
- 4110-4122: 0.41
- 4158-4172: 0.01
